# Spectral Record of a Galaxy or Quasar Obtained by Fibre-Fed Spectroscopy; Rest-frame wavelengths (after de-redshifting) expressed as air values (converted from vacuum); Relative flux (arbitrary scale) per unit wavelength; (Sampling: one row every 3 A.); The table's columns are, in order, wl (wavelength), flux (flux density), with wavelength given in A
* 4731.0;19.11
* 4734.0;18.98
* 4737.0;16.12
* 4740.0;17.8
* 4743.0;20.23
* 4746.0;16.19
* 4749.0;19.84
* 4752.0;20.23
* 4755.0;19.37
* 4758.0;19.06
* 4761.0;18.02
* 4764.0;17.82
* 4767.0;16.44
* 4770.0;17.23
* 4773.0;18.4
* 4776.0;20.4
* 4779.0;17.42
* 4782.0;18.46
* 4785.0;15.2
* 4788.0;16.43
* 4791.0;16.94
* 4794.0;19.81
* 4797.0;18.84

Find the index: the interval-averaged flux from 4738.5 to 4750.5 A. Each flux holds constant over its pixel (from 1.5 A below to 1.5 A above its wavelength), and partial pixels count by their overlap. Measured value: 18.5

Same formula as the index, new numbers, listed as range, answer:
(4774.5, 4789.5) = 17.6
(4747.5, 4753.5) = 20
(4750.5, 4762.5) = 19.2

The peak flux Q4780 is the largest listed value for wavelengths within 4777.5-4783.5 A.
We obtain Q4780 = 18.46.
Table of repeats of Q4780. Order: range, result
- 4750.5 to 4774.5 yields 20.23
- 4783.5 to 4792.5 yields 16.94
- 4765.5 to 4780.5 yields 20.4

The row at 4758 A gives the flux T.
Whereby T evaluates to 19.06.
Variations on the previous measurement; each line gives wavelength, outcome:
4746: 16.19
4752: 20.23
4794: 19.81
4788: 16.43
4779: 17.42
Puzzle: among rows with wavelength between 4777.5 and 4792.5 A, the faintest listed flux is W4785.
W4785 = 15.2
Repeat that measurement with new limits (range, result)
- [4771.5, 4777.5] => 18.4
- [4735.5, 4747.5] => 16.12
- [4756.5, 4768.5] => 16.44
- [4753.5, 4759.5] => 19.06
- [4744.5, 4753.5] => 16.19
